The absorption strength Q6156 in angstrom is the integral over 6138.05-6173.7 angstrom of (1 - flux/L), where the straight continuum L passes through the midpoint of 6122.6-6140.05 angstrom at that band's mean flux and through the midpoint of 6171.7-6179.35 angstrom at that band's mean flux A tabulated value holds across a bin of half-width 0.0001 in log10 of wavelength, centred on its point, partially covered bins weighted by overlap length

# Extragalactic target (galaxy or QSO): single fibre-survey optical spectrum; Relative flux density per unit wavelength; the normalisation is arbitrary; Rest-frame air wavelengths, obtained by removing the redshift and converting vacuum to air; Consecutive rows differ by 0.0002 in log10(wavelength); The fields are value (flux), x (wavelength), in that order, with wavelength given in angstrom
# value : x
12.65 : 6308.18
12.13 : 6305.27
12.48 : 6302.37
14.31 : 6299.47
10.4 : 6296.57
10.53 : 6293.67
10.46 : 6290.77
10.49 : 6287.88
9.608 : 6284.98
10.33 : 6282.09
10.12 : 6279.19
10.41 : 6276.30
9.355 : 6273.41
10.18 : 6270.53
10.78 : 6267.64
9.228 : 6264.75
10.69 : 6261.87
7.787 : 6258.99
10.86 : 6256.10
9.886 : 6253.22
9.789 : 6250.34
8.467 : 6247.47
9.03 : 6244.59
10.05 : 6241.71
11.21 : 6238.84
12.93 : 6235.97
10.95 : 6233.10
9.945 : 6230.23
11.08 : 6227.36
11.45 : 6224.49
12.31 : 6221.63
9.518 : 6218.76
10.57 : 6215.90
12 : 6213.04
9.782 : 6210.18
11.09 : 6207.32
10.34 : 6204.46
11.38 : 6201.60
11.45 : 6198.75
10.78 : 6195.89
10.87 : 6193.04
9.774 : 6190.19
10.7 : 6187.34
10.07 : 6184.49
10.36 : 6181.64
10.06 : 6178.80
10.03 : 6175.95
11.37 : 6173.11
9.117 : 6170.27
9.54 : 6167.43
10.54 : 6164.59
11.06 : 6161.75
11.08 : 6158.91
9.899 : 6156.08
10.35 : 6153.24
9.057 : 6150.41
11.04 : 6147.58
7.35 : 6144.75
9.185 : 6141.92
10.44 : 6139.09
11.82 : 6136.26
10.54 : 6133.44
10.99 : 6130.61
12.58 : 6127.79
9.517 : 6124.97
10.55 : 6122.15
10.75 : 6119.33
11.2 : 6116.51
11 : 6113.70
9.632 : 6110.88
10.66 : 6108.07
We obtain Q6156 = 2.5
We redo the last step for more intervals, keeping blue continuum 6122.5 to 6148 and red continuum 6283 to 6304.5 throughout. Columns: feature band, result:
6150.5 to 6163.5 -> 0.0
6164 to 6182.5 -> 0.8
